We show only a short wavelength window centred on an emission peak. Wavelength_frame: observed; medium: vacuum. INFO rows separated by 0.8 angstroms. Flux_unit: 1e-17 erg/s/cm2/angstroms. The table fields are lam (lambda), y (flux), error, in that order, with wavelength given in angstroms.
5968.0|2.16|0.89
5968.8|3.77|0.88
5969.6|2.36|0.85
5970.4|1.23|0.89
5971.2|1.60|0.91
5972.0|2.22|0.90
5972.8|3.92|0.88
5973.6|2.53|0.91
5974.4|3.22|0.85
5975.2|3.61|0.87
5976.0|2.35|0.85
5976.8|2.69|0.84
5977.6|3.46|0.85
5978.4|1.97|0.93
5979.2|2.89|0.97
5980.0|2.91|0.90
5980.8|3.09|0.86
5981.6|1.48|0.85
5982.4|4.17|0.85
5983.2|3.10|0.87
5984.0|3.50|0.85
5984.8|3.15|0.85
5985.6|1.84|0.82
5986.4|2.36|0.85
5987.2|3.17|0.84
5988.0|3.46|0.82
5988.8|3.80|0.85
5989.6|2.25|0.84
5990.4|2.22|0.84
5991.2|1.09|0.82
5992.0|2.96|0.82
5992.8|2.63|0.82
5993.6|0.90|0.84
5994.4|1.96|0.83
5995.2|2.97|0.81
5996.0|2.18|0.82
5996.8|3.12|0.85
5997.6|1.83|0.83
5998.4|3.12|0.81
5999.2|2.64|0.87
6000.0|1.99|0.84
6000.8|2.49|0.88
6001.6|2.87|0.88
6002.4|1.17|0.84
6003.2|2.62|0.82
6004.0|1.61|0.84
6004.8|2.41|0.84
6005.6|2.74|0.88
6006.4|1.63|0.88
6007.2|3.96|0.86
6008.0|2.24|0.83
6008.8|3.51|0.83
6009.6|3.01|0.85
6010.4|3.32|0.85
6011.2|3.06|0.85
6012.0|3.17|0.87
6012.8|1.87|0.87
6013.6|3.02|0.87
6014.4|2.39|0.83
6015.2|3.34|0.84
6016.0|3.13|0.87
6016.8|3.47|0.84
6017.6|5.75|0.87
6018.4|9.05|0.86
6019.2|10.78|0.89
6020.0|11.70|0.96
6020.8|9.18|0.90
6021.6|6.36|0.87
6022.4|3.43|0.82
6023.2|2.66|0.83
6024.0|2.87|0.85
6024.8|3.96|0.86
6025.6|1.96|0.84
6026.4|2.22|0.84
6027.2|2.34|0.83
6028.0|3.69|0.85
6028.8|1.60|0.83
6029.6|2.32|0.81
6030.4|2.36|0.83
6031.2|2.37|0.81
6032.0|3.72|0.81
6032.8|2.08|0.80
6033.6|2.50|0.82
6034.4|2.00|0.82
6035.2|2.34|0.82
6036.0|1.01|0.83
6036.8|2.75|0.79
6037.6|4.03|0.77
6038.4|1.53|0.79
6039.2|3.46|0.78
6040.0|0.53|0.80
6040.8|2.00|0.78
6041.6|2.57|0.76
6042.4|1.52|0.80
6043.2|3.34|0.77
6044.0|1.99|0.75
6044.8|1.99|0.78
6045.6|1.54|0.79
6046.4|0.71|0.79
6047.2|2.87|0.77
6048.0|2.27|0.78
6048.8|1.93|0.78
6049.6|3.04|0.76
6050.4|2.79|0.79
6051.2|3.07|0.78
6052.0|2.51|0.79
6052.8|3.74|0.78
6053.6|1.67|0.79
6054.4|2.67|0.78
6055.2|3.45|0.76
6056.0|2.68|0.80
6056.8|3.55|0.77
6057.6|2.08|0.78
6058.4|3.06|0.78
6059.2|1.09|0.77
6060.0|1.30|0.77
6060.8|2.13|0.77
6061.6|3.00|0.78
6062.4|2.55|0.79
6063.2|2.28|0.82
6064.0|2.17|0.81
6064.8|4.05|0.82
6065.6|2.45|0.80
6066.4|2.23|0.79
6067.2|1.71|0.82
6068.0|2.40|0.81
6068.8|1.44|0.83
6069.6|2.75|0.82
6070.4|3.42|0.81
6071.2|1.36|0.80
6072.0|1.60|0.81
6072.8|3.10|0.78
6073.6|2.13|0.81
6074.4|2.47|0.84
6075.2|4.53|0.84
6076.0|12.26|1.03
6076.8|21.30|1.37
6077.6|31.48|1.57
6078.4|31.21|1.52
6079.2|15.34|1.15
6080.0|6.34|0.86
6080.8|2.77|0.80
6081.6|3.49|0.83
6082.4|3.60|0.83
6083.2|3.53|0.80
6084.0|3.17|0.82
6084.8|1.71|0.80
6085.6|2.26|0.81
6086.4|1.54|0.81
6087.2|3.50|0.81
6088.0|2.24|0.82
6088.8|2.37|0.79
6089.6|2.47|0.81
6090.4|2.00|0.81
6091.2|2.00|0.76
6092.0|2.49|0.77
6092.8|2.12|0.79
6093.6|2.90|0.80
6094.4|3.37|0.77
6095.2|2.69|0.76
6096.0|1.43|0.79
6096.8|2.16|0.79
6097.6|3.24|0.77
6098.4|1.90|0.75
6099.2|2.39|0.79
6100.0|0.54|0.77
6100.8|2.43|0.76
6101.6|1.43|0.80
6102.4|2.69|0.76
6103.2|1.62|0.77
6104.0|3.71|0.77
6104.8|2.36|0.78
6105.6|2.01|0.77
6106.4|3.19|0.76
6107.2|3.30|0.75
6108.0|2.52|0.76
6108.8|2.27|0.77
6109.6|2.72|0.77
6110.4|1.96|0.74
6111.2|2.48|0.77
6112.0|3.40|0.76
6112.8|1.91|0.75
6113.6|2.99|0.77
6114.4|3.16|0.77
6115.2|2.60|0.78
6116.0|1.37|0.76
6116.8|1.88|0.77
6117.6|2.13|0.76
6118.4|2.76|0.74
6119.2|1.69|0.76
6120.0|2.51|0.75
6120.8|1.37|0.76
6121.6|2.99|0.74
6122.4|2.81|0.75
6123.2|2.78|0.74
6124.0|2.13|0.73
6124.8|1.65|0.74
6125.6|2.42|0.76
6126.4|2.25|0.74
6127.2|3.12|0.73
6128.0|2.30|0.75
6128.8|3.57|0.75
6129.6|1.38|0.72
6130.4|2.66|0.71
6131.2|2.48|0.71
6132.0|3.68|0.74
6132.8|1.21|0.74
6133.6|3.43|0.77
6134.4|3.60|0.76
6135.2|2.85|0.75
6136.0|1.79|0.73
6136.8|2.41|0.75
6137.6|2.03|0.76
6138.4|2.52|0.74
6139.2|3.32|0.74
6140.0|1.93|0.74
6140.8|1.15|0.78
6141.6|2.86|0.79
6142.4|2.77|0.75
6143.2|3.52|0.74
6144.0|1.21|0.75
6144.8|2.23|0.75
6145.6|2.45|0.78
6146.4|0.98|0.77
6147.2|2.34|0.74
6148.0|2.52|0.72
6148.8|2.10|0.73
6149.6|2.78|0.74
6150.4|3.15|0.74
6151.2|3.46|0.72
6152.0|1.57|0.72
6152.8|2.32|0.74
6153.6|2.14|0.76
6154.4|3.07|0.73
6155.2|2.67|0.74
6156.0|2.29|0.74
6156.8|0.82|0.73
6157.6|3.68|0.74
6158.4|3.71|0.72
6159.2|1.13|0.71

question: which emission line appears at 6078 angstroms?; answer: [O III]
